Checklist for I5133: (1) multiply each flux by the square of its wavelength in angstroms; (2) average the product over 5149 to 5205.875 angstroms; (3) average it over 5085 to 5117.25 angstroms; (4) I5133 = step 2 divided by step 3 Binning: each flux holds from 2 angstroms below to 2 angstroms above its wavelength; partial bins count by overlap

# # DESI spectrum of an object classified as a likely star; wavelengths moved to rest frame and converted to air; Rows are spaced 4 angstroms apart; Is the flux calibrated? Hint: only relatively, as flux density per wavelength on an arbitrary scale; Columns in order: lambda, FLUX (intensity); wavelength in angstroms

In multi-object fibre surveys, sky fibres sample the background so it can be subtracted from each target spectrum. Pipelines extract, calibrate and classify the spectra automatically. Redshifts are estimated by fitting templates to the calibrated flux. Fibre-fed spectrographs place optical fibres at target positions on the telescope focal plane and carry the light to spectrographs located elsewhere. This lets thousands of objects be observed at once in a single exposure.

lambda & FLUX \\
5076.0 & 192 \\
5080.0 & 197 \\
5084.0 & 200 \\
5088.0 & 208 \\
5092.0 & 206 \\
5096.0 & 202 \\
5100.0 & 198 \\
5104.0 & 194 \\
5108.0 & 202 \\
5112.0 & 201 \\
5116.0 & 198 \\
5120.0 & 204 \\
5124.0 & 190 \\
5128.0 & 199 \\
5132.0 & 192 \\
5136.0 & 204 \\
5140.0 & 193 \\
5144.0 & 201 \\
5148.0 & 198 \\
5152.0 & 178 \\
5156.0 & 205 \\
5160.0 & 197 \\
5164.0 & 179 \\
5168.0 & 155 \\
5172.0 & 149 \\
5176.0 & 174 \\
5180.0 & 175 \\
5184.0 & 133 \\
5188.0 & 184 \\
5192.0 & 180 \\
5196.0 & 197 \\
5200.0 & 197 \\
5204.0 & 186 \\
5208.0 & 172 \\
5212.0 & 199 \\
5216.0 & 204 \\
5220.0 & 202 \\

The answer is 0.9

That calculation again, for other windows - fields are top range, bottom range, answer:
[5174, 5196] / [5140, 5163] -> 0.89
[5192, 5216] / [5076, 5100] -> 0.99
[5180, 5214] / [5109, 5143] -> 0.94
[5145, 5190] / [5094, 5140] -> 0.90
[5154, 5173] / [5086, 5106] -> 0.91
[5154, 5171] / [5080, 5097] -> 0.92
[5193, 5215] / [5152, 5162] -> 0.99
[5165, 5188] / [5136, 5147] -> 0.82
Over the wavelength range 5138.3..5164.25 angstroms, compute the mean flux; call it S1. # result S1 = 194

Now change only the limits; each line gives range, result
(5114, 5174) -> 189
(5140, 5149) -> 198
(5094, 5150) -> 198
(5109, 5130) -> 199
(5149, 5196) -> 175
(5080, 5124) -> 201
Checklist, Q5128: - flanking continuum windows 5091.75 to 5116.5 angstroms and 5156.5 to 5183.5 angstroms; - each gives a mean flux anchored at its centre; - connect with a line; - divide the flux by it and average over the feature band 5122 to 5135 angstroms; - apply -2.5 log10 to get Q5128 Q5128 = -0.03 mag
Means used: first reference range 200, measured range 194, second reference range 171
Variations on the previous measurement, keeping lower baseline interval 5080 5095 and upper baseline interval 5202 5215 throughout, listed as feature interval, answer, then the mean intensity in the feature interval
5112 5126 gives 0.007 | 198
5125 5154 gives 0.009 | 195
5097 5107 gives 0.023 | 197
